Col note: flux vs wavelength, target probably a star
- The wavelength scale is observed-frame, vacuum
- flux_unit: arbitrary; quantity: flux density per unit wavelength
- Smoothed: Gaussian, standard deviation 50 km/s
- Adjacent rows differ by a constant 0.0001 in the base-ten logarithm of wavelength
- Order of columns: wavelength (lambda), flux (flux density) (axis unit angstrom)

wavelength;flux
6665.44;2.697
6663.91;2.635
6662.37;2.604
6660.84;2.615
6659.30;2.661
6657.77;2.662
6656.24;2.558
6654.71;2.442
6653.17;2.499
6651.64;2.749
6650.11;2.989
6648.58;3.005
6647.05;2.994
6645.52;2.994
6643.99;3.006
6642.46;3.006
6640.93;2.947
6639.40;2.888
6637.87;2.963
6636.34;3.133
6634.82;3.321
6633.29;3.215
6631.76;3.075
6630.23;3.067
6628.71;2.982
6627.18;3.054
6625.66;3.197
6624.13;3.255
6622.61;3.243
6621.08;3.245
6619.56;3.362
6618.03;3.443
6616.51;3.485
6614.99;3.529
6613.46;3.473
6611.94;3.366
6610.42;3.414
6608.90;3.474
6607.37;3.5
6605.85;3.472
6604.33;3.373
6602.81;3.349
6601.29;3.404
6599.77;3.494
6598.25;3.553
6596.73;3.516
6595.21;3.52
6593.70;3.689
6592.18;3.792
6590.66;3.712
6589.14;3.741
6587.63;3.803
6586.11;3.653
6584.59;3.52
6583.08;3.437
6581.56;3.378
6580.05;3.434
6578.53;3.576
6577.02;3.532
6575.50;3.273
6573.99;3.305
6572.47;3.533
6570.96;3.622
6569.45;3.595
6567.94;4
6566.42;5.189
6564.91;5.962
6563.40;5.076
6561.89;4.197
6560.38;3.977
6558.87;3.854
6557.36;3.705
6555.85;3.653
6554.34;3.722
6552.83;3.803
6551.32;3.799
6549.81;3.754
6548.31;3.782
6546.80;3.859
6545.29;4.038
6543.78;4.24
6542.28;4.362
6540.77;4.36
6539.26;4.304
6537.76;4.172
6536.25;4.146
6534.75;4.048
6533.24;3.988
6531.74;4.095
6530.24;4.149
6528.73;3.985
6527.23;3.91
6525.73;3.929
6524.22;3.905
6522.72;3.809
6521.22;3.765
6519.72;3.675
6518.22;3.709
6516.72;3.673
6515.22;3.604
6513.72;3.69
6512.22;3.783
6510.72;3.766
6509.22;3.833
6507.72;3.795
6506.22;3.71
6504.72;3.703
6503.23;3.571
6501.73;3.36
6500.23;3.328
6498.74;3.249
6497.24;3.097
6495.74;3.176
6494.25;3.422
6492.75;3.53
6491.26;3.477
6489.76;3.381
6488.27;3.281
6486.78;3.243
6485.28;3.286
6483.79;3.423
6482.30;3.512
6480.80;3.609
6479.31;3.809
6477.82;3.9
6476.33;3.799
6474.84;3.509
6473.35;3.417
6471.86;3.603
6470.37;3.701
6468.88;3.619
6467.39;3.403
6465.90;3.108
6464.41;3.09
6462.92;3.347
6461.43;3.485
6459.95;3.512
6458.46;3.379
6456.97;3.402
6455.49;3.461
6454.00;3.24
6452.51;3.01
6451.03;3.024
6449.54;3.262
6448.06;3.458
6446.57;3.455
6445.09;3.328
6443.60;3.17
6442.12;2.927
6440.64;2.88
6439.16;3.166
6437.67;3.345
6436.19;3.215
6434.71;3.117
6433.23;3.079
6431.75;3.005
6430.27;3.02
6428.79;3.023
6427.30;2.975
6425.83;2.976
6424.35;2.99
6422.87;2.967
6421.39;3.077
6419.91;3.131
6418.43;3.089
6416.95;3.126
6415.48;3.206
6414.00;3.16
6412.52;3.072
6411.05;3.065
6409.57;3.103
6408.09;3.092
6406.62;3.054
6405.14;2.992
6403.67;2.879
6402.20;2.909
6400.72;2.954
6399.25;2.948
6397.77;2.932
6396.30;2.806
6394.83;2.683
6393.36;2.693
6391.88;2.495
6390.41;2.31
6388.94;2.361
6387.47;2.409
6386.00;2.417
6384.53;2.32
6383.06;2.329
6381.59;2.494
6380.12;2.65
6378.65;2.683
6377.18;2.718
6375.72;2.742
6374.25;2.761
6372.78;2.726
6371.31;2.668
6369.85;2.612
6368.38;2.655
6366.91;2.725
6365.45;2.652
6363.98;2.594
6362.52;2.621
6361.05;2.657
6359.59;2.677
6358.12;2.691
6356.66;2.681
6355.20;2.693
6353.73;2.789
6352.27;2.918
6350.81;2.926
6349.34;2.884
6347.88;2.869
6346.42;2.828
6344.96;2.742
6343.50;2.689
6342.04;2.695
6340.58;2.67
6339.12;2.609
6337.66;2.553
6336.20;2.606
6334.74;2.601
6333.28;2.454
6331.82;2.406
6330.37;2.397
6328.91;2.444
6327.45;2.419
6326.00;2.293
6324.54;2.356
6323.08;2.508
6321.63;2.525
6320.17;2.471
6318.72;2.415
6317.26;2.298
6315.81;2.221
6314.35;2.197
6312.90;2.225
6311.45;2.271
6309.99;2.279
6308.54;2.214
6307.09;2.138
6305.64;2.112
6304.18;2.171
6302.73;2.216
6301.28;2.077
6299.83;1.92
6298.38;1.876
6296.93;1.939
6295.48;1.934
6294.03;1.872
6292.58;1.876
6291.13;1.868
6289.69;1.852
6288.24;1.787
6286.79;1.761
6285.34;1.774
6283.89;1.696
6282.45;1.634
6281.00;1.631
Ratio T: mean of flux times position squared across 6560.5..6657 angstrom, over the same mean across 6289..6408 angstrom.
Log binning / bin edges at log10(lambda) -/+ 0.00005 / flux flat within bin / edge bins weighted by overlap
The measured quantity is 1.5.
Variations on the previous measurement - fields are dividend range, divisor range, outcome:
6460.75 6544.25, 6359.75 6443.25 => 1.33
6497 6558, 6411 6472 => 1.23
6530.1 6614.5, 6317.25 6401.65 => 1.55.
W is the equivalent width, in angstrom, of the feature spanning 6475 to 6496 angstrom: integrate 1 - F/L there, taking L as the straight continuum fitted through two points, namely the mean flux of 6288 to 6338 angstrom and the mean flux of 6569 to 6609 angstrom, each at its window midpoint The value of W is -3.2 angstrom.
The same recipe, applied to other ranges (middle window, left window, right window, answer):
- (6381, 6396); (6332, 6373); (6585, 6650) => 1.7 angstrom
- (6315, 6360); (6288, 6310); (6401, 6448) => -4.8 angstrom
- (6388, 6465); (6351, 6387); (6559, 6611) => -3.3 angstrom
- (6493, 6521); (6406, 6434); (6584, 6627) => -2.6 angstrom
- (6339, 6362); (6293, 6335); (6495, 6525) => -2.4 angstrom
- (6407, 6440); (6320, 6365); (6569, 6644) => -2.7 angstrom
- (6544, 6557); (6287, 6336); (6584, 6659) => -3.5 angstrom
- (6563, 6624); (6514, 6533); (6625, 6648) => -5.0 angstrom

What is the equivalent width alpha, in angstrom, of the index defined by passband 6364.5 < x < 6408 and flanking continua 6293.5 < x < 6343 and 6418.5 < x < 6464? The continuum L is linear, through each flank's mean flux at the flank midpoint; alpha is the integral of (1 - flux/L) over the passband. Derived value 1.70 angstrom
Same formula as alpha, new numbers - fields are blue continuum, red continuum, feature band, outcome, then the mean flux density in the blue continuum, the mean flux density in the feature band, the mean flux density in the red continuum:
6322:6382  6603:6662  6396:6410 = -1.3 angstrom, 2.64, 2.97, 3.09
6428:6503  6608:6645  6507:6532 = -4.0 angstrom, 3.33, 3.82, 3.21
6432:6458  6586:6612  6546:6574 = -4.7 angstrom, 3.21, 4.04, 3.55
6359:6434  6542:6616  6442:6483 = -3.5 angstrom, 2.81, 3.42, 3.75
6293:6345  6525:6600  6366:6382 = 0.0 angstrom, 2.32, 2.68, 3.9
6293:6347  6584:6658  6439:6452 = -2.2 angstrom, 2.34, 3.19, 3.25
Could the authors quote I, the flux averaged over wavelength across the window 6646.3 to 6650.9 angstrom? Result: 3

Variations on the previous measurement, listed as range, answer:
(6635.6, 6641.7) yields 2.98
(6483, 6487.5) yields 3.32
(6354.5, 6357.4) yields 2.69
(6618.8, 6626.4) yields 3.26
